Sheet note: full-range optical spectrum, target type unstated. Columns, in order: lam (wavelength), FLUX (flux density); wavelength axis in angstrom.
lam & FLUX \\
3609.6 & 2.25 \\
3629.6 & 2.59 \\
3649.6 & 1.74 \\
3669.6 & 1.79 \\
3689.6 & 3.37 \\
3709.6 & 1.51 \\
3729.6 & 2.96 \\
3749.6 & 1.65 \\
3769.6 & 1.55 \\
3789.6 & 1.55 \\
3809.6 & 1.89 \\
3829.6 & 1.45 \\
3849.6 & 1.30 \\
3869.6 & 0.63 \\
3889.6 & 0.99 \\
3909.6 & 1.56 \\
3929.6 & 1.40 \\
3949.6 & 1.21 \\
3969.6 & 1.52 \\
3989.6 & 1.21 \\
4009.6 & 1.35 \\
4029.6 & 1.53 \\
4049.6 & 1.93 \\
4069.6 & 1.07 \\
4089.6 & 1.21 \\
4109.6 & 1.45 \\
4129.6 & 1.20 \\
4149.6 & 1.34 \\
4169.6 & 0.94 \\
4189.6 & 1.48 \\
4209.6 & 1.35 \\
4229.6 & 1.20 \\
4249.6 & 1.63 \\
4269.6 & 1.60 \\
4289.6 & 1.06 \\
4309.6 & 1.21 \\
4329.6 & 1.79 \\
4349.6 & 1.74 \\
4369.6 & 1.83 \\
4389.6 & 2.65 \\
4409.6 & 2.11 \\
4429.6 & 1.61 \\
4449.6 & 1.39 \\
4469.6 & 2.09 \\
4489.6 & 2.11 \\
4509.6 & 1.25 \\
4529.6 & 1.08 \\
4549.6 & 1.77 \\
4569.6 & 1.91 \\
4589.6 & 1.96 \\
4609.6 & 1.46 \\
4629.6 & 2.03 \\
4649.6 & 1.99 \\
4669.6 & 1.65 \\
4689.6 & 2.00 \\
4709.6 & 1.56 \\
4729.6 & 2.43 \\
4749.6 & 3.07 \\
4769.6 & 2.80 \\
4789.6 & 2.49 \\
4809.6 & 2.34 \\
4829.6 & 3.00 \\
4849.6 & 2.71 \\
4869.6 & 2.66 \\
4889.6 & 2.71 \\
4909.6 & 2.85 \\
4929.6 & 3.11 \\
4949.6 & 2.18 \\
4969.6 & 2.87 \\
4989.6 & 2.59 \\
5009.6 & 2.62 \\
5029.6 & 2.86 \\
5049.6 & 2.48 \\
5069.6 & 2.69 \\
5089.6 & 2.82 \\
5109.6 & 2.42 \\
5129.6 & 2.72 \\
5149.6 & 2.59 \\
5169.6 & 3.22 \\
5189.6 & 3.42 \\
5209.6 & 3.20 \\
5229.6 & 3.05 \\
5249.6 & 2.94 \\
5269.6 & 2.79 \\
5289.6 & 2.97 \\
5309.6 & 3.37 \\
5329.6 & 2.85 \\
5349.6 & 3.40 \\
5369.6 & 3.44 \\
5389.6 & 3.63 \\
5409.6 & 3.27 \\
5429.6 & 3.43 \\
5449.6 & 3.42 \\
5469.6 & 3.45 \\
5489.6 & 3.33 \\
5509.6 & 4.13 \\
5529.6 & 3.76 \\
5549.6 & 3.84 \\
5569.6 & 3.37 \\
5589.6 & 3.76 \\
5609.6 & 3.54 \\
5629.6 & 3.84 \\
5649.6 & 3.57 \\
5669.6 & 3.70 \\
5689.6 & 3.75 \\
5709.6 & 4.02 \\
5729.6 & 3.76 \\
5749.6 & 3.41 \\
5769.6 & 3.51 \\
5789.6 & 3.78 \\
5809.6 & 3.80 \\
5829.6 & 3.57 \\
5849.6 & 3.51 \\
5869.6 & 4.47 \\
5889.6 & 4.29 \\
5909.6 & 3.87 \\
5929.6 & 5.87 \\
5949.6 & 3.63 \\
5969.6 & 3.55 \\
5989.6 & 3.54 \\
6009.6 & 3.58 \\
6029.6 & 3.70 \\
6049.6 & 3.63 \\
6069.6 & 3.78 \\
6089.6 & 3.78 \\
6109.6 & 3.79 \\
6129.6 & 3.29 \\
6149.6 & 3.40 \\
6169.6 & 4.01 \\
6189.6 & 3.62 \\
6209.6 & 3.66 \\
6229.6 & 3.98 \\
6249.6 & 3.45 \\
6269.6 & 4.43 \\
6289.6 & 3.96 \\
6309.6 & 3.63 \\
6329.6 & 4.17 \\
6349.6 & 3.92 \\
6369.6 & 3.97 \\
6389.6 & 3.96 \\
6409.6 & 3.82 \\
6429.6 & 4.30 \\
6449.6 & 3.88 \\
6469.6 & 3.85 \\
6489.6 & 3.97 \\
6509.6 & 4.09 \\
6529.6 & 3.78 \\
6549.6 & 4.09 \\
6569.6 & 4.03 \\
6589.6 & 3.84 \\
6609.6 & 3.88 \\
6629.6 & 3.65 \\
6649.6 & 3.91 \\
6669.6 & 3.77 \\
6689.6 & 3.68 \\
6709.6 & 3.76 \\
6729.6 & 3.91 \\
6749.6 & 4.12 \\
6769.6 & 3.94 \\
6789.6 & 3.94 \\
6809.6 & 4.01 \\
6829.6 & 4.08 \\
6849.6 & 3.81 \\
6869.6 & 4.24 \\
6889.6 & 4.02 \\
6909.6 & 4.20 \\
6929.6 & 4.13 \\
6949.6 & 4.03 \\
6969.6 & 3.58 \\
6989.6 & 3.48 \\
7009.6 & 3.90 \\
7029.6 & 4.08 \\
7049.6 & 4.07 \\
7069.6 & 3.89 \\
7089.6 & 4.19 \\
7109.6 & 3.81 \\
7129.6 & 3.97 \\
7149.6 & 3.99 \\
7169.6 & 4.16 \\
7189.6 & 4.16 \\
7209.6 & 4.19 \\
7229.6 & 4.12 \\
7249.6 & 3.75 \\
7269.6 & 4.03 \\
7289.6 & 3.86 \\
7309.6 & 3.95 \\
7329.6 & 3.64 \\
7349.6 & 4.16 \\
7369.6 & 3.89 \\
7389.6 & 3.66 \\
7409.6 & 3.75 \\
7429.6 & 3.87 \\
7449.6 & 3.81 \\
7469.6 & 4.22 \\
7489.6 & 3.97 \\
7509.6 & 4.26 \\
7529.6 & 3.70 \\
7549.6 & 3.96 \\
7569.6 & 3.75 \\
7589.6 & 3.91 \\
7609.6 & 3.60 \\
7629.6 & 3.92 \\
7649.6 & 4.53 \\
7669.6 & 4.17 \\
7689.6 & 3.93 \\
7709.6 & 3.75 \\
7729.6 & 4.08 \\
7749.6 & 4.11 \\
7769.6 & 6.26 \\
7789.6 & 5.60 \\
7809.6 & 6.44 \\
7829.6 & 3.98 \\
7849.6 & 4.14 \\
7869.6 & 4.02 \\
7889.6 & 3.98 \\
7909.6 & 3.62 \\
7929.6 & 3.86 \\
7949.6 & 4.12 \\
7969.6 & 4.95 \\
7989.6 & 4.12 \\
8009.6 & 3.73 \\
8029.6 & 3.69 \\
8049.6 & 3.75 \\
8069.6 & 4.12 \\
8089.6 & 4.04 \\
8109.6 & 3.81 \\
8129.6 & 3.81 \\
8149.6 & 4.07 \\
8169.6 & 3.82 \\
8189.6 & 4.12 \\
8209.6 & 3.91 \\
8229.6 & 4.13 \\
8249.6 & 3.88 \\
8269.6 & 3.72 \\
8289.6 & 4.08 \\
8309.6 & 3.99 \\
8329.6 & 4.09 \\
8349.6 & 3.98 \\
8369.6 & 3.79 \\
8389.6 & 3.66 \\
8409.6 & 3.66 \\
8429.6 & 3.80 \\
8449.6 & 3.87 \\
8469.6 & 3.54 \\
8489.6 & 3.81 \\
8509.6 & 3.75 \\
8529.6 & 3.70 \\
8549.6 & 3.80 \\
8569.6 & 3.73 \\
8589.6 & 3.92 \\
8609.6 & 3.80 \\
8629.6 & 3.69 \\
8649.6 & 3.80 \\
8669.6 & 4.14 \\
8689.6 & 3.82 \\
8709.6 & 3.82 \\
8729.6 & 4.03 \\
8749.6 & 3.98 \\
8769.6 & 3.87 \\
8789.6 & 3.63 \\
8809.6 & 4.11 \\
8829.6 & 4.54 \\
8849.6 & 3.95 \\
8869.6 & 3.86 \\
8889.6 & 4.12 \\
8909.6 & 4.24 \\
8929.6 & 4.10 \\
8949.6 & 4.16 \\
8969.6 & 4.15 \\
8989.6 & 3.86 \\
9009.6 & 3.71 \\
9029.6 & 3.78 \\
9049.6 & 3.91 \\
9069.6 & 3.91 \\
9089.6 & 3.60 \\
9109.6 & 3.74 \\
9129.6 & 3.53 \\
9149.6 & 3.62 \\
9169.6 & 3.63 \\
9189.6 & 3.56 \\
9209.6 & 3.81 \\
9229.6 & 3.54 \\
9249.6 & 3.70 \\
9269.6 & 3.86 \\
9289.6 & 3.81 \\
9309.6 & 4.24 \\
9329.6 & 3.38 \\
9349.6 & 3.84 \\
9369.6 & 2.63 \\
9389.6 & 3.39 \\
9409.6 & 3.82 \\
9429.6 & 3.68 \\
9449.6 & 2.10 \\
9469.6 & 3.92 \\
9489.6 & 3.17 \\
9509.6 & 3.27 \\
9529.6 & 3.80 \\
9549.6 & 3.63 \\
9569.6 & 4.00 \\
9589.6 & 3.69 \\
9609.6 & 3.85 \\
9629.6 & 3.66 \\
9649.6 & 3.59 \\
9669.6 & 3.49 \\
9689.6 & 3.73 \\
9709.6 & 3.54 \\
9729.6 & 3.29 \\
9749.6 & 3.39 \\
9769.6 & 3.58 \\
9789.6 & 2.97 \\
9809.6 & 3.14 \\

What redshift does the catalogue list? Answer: 0.19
